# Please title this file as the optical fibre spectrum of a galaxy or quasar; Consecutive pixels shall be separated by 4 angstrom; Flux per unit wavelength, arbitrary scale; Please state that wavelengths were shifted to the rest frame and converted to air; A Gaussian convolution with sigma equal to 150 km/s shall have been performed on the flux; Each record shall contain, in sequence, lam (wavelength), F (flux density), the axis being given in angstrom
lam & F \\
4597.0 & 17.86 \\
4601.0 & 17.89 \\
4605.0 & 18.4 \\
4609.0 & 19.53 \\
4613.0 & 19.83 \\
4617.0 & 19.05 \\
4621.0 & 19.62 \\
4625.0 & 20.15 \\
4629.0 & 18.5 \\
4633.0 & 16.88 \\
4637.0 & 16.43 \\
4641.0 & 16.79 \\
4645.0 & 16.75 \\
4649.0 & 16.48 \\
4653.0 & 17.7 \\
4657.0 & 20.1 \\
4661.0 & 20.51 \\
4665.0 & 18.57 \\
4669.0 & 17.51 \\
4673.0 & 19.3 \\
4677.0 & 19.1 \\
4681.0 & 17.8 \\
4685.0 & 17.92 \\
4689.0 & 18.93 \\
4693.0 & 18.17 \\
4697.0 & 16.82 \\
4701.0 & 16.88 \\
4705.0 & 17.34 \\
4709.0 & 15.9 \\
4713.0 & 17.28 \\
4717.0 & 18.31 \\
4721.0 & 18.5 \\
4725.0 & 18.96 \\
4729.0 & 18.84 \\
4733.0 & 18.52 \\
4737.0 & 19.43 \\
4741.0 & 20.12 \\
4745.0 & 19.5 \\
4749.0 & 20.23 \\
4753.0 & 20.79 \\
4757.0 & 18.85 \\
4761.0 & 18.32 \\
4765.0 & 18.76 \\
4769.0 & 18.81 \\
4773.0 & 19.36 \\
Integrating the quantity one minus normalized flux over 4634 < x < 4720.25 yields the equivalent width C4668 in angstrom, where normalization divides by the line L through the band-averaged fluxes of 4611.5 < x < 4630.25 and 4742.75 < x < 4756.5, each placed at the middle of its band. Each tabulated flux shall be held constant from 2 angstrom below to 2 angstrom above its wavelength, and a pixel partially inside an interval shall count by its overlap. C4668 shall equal 8.2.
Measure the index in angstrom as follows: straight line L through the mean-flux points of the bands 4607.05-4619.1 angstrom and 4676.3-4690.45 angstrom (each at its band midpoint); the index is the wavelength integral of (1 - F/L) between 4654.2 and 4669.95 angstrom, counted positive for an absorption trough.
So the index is -0.43 angstrom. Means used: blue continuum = 19.5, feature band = 19.2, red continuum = 18.4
